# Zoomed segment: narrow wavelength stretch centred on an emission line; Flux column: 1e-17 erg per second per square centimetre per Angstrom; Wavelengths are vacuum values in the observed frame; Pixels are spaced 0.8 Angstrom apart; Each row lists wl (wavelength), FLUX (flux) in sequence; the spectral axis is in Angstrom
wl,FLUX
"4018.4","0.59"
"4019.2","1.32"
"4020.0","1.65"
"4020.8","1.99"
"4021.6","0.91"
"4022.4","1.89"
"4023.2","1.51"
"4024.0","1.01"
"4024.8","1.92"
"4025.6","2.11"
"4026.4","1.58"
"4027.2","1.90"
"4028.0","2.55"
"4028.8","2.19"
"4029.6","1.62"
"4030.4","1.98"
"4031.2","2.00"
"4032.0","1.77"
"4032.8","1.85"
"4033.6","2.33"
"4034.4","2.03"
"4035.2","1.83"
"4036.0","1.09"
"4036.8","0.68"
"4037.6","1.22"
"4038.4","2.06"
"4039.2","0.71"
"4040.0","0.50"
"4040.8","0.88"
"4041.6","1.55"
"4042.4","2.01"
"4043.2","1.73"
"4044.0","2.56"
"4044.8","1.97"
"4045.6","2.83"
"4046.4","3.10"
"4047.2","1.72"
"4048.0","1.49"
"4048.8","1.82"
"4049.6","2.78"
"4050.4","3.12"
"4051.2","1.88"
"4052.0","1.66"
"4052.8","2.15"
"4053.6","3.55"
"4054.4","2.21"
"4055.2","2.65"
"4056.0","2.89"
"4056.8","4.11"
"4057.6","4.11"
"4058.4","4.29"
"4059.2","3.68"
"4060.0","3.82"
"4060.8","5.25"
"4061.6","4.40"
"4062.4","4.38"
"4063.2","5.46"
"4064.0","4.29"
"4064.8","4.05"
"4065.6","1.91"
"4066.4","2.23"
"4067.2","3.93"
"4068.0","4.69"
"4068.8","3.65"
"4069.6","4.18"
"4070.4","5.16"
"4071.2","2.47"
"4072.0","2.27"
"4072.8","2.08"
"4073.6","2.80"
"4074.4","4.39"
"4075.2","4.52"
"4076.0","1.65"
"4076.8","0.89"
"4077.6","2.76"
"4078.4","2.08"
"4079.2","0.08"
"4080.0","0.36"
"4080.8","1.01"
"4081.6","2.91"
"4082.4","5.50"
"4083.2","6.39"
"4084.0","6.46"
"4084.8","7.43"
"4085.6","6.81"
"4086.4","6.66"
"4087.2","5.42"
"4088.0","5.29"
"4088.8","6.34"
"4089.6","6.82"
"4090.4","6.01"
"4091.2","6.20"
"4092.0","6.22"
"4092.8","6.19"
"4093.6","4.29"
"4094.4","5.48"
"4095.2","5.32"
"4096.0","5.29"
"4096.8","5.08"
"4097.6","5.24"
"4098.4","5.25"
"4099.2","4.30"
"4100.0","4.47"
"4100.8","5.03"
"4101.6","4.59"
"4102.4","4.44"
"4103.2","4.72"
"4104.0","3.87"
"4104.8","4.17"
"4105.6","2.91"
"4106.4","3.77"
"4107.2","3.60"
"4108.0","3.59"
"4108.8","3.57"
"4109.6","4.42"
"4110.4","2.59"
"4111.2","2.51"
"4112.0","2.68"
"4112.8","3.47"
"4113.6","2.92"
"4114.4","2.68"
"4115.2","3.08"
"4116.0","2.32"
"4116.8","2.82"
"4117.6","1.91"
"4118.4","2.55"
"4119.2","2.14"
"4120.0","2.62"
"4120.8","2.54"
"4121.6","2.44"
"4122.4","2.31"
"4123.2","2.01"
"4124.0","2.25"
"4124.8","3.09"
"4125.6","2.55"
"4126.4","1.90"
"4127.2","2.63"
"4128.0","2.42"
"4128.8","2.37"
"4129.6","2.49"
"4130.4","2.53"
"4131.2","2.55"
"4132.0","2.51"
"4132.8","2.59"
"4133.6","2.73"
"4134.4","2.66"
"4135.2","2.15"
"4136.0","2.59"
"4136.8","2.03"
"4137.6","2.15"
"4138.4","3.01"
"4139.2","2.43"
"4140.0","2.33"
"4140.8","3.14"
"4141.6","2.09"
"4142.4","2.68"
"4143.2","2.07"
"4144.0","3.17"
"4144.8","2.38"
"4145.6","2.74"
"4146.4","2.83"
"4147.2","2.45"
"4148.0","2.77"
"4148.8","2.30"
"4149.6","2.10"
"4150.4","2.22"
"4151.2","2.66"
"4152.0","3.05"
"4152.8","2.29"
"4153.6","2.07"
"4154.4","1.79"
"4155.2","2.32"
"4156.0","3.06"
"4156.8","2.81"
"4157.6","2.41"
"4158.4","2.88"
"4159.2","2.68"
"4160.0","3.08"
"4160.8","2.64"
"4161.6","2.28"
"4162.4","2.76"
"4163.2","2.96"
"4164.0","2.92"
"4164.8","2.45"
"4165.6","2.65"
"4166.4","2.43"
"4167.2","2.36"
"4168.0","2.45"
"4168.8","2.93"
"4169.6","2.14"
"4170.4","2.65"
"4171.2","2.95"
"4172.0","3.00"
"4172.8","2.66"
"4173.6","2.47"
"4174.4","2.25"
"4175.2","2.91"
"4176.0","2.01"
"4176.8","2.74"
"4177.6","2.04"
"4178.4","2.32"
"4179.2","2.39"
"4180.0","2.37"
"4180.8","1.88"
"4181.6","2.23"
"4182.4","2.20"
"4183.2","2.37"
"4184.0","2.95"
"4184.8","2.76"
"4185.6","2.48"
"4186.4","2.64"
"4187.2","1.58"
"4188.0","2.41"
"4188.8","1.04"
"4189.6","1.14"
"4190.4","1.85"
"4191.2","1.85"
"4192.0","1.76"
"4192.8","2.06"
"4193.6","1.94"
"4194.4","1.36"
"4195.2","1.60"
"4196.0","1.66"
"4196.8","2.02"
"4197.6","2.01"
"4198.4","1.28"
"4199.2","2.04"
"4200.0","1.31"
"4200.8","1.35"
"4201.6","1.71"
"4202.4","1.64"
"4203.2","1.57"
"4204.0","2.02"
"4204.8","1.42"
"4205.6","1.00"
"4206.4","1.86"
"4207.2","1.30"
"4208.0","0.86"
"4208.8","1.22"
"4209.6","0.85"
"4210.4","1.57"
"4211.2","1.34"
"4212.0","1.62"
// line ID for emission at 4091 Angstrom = Ly-alpha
